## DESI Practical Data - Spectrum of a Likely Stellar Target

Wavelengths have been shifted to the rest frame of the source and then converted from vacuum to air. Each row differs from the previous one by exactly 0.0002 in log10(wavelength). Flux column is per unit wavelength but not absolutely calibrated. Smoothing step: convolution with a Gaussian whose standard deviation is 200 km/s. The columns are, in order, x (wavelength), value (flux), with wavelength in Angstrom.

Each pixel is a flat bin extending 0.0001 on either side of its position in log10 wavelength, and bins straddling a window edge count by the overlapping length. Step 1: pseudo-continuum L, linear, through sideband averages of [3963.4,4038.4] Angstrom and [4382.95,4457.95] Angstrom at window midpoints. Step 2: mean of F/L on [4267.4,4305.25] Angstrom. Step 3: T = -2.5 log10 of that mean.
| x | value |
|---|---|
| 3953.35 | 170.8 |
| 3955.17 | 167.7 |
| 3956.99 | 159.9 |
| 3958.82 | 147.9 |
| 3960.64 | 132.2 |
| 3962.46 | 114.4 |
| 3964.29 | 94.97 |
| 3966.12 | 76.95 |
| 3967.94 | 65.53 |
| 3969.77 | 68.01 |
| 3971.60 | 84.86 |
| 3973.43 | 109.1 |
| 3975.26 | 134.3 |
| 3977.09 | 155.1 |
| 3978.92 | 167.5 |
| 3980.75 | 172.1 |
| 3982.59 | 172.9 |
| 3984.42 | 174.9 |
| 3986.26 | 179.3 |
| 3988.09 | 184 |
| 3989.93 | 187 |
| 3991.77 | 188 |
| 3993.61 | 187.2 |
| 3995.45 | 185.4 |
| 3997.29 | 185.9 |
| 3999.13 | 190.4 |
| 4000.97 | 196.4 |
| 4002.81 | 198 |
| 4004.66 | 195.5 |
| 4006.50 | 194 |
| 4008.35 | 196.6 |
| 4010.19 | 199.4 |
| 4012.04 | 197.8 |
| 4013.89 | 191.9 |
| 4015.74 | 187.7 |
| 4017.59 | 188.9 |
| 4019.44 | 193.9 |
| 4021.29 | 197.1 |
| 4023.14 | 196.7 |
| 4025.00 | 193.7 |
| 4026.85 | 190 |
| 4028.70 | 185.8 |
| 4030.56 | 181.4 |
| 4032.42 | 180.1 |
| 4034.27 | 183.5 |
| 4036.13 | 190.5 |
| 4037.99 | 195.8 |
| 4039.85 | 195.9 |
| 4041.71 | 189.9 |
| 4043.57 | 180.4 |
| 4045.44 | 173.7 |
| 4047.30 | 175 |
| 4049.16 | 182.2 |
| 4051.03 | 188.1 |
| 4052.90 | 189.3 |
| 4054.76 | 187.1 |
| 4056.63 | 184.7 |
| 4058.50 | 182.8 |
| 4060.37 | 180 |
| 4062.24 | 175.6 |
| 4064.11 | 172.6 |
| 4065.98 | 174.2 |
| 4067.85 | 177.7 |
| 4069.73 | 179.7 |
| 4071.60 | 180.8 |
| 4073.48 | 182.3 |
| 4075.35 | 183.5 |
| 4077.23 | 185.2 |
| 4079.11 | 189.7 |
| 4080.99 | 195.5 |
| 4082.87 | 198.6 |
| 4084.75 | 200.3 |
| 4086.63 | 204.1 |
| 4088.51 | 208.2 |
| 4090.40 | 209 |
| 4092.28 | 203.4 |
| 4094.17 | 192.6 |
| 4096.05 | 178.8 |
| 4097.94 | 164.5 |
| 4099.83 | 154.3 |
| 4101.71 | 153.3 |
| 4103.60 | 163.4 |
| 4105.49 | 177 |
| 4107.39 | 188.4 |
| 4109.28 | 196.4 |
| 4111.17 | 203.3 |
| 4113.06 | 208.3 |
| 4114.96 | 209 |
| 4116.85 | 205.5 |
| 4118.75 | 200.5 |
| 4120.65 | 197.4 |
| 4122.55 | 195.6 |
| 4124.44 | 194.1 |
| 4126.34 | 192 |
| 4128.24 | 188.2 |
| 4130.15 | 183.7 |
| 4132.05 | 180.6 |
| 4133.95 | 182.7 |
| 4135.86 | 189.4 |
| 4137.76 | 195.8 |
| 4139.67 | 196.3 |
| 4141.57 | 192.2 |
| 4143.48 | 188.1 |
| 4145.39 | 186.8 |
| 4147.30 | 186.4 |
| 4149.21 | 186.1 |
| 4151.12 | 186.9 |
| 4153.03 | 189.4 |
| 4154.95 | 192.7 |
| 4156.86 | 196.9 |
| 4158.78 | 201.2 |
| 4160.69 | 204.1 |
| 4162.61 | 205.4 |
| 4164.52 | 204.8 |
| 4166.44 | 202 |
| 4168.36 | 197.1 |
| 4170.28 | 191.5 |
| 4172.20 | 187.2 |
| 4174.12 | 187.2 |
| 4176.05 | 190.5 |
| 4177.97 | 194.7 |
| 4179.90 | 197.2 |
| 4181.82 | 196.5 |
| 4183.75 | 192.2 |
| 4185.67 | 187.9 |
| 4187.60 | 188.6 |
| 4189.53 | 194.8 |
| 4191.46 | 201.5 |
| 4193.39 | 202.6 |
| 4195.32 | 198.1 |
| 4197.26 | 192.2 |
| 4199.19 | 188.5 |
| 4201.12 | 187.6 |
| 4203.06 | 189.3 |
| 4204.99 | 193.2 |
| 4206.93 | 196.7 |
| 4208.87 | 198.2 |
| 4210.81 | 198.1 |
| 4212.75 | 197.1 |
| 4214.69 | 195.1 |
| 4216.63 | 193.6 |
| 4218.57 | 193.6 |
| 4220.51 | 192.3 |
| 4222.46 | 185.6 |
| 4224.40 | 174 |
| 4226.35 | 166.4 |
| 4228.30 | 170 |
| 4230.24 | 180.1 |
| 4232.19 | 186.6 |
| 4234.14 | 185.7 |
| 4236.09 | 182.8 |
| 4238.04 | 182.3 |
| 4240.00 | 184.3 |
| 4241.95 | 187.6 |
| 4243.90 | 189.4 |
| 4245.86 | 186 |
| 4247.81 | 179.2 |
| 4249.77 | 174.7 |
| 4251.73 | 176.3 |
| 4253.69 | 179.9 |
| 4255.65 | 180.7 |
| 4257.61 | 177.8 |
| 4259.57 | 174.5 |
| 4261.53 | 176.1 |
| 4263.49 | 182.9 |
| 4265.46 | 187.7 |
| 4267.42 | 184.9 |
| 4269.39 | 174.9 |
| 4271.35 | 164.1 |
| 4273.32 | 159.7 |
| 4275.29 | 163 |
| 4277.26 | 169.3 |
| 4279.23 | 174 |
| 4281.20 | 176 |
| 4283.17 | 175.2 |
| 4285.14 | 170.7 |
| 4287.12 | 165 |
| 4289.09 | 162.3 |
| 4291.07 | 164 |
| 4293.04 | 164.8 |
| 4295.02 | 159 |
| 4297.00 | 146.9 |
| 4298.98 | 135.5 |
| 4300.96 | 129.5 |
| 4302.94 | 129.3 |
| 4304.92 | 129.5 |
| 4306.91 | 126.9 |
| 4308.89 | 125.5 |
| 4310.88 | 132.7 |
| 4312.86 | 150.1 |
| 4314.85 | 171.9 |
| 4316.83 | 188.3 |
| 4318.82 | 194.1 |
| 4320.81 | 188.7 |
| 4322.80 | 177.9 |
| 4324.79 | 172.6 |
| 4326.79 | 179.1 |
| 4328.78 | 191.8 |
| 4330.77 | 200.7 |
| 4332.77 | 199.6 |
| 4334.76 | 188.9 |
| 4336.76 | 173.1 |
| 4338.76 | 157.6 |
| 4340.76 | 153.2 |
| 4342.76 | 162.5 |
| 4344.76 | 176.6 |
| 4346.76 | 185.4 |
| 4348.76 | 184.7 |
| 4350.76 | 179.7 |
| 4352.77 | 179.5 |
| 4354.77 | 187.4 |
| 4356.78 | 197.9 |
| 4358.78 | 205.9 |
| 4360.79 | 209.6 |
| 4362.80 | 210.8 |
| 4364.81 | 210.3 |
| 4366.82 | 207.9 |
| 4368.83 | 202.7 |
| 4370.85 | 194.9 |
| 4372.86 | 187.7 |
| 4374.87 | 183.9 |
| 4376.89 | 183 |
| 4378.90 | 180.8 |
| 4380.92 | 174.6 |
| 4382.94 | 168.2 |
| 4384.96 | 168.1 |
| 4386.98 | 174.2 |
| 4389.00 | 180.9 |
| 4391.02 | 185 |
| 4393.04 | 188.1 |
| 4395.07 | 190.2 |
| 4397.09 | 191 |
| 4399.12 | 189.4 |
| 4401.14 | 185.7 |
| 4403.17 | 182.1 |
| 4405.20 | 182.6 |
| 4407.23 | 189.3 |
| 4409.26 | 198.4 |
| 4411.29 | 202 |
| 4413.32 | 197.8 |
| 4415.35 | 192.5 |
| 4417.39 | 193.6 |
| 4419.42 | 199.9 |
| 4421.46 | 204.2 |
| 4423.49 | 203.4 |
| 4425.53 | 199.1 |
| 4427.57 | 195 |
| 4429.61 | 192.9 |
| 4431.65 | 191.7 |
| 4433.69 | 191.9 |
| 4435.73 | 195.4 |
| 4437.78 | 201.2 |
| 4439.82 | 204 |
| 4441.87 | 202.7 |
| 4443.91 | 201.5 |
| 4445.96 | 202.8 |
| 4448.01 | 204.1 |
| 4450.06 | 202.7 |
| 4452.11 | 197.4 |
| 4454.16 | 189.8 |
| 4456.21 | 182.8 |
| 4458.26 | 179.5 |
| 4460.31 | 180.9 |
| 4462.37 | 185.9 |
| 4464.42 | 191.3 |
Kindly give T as 0.163 mag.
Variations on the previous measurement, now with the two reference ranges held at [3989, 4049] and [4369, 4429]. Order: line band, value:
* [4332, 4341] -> 0.079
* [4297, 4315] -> 0.360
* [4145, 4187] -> -0.026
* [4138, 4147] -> -0.009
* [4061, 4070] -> 0.082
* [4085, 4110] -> 0.029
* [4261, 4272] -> 0.059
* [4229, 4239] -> 0.034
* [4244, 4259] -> 0.056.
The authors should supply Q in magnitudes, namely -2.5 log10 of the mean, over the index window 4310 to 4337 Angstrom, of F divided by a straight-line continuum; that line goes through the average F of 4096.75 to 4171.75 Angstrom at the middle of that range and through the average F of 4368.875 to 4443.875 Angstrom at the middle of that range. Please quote 0.06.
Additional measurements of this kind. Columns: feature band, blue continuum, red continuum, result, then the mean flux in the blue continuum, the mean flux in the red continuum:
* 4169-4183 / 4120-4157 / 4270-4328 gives -0.05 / 190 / 160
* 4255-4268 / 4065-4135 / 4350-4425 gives 0.05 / 189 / 191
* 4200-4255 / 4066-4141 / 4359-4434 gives 0.03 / 189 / 192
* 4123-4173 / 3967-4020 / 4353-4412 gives -0.09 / 170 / 190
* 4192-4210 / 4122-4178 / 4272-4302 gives -0.08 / 192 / 161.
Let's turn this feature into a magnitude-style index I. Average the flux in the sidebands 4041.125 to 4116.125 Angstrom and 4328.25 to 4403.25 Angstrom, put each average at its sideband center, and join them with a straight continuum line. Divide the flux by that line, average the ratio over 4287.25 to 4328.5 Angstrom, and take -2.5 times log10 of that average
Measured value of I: 0.18 mag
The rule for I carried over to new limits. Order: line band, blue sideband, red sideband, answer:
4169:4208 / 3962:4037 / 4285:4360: -0.15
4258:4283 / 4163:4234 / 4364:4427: 0.10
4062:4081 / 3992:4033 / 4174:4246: 0.06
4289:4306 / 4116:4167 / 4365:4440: 0.30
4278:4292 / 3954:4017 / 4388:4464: 0.08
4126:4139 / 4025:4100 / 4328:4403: -0.01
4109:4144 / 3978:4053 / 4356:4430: -0.03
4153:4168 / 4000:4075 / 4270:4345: -0.13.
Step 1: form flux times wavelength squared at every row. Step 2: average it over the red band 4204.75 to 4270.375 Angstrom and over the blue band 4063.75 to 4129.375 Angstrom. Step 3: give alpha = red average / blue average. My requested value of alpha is 1.04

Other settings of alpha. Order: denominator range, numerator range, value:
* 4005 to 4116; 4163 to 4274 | 1.08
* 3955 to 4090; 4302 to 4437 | 1.24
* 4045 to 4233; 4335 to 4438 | 1.12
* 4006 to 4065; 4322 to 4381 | 1.16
